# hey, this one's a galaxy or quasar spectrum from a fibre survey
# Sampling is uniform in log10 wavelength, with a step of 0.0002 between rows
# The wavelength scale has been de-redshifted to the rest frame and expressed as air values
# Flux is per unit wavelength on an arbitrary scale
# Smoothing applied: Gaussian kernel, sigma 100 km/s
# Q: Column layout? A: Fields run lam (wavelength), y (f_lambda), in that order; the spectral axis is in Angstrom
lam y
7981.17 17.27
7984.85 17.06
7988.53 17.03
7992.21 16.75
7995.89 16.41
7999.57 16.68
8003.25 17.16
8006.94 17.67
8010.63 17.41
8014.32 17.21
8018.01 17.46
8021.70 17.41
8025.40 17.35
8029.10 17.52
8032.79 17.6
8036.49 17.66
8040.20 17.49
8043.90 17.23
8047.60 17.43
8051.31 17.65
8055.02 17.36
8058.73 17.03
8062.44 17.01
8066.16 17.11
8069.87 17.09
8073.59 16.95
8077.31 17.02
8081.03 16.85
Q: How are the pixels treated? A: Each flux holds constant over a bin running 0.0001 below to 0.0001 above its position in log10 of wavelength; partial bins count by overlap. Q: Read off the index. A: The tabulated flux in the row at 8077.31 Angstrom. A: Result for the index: 17.02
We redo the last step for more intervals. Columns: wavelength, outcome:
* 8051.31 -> 17.65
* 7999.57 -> 16.68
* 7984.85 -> 17.06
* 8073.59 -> 16.95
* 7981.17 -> 17.27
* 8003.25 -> 17.16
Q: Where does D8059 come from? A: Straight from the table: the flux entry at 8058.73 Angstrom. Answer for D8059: 17.03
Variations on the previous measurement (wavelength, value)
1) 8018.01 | 17.46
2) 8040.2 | 17.49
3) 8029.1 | 17.52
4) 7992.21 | 16.75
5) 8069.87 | 17.09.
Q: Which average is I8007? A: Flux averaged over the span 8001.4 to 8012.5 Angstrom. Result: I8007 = 17.4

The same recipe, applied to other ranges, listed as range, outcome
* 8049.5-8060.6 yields 17.3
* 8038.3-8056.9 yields 17.4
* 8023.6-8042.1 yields 17.5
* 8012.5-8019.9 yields 17.3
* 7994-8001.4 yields 16.6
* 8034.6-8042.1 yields 17.6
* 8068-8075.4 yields 17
